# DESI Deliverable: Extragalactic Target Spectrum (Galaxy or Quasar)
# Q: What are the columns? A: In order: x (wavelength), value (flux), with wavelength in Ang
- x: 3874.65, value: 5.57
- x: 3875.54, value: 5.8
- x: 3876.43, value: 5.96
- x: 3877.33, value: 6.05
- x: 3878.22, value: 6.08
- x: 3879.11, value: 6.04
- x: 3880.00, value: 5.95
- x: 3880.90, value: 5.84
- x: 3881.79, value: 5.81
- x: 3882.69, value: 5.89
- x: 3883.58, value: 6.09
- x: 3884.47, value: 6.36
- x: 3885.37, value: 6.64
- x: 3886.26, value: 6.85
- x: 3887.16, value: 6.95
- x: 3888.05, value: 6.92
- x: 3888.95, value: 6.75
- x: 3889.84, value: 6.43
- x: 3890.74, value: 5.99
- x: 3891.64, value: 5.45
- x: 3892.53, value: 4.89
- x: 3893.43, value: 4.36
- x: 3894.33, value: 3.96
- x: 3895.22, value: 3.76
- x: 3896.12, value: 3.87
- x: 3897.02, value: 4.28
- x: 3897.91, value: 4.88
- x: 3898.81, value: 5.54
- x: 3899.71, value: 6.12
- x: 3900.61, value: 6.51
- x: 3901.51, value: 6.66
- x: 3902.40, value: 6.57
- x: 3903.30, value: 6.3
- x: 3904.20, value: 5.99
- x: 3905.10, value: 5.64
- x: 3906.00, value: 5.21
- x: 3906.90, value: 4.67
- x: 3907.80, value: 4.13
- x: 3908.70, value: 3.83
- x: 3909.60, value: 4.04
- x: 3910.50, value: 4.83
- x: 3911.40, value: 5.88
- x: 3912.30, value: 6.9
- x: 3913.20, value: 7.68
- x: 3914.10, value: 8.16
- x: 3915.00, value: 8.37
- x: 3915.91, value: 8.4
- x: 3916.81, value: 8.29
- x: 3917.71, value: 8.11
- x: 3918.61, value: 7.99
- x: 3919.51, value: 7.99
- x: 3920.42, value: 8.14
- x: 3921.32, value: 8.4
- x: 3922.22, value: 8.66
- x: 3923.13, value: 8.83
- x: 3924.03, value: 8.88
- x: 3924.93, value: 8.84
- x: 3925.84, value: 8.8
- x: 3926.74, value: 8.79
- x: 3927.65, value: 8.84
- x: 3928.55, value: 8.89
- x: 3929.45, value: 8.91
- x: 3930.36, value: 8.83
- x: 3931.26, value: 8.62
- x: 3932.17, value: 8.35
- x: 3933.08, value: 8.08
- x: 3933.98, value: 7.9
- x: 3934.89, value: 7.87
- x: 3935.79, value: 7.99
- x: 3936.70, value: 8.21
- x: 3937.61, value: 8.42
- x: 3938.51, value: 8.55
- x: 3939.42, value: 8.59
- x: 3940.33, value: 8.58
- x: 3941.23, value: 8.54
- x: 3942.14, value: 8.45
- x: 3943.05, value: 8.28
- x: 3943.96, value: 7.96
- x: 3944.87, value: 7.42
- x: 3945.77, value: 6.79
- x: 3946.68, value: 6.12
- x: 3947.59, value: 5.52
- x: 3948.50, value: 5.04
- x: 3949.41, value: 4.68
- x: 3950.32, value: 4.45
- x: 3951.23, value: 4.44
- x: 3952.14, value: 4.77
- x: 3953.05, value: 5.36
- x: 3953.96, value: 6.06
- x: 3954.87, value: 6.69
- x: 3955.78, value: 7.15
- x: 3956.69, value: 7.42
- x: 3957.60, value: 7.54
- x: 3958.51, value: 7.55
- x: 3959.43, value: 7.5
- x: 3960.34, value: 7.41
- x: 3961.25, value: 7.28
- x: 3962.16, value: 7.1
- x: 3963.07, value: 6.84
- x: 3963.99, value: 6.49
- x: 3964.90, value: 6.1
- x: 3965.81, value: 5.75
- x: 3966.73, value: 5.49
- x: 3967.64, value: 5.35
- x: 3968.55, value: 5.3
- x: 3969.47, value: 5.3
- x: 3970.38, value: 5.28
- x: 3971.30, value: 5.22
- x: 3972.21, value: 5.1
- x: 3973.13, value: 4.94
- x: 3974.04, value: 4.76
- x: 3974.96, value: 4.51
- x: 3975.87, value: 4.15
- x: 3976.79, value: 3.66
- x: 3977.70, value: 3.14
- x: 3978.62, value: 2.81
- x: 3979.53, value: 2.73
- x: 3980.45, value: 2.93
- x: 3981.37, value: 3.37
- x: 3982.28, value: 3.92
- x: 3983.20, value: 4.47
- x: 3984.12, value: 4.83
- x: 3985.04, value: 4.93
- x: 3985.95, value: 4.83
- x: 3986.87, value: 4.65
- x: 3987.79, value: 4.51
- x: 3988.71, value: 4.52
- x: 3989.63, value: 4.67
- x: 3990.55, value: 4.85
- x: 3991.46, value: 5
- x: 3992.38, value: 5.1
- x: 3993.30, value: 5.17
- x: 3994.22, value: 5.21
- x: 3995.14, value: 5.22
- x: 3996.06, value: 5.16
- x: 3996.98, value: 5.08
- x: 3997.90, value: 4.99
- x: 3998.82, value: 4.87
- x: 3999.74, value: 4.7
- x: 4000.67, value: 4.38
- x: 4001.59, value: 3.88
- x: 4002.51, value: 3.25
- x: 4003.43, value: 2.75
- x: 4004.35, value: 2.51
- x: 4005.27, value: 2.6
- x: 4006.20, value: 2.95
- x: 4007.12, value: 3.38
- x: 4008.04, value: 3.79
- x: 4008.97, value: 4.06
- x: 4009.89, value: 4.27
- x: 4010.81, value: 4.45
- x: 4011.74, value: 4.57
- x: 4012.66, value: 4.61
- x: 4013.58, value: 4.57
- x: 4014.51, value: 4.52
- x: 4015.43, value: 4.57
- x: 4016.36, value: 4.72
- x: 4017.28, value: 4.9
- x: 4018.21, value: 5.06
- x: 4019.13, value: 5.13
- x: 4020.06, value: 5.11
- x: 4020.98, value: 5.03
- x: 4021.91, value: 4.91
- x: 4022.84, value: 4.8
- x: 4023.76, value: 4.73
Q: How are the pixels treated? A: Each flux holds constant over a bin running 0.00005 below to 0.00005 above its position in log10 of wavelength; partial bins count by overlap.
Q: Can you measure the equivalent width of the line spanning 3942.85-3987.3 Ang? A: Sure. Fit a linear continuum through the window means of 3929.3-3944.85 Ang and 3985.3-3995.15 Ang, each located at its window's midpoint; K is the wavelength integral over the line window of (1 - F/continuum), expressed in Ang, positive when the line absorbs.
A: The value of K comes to 7.2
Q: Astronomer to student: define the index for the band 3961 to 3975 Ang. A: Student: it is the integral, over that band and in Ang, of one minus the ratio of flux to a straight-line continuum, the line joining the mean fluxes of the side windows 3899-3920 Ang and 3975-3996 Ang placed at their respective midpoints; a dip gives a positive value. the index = -2.5 Ang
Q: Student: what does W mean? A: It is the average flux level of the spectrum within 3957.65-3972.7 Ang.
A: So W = 6.22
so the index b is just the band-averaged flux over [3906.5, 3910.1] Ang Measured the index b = 4.17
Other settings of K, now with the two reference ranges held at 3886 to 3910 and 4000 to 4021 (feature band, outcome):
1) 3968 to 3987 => 0.76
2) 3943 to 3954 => -2.23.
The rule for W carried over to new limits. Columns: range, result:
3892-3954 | 6.87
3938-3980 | 6.05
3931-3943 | 8.31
